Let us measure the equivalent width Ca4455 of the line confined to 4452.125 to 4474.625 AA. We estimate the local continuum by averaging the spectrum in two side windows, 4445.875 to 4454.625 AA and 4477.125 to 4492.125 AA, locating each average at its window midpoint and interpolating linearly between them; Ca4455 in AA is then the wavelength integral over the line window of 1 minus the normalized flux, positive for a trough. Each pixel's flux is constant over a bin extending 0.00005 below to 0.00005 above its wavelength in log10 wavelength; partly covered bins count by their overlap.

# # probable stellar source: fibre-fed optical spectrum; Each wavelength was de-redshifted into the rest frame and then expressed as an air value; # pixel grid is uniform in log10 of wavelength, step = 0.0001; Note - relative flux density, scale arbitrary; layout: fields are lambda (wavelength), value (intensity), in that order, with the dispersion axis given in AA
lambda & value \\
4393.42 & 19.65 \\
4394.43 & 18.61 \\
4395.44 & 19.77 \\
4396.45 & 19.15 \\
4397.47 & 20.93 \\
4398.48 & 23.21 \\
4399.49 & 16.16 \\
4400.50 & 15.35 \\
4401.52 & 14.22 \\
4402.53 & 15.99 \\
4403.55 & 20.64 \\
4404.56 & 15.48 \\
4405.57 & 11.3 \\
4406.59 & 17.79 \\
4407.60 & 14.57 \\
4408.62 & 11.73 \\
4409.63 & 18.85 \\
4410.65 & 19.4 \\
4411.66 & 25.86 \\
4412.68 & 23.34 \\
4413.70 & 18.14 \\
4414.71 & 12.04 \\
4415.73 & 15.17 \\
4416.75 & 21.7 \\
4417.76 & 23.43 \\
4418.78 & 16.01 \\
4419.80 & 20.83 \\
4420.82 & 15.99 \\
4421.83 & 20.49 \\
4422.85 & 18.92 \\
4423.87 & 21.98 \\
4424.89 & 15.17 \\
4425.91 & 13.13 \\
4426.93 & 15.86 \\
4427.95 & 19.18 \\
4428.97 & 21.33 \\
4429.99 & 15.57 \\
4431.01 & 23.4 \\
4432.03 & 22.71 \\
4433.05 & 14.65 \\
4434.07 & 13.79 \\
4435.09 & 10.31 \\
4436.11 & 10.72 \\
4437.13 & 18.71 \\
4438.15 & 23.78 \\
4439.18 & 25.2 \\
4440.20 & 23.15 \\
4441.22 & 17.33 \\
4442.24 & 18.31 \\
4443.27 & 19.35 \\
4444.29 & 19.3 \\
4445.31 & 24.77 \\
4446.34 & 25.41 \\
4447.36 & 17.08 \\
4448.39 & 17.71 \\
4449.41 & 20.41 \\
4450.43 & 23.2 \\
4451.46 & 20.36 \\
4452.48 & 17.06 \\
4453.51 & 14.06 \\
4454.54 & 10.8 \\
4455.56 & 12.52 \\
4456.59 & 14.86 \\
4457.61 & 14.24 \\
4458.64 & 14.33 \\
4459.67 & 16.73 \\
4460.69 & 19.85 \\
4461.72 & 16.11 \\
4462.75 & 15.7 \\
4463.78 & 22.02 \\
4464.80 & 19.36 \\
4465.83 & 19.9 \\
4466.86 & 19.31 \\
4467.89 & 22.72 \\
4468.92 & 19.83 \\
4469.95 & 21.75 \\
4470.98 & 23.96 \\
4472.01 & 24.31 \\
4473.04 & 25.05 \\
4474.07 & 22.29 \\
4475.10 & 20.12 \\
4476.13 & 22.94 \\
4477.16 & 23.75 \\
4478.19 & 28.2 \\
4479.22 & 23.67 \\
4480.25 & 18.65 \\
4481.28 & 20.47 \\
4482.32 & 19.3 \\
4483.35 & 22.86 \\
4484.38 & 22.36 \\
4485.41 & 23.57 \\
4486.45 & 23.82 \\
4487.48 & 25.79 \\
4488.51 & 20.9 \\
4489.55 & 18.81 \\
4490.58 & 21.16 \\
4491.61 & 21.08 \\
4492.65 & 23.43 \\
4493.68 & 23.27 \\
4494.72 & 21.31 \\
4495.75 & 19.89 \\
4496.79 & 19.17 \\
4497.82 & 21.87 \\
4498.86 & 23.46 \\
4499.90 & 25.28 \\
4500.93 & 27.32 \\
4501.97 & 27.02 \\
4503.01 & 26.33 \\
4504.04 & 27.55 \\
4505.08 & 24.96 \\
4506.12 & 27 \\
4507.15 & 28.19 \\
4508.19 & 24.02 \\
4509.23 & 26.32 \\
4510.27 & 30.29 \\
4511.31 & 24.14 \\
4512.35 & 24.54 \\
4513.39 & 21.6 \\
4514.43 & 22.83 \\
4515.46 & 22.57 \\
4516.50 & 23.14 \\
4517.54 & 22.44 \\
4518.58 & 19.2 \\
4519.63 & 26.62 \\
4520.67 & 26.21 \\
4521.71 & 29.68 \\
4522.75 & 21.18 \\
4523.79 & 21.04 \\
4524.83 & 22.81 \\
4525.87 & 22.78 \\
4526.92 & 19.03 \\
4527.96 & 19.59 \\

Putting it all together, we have 1.9 AA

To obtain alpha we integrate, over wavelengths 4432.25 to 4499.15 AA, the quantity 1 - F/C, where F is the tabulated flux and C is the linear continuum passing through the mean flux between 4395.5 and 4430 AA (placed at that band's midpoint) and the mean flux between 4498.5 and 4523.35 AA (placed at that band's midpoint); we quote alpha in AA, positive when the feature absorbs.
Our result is 5.58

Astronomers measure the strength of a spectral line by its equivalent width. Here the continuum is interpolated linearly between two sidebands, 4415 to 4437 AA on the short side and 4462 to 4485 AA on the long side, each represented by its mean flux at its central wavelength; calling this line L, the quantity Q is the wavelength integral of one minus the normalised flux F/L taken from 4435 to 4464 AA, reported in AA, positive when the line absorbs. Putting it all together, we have 2.14 AA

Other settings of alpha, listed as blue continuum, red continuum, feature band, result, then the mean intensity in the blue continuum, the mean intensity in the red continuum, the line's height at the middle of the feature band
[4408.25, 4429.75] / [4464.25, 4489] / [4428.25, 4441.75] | 0.7 AA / 18.5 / 22.3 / 19.6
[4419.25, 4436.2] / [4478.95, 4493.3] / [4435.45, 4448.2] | -1.1 AA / 17.5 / 21.8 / 18.5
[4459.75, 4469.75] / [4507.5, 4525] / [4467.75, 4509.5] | -3.3 AA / 19.4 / 24.1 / 21.6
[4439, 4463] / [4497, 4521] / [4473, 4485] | -0.6 AA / 18.2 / 24.8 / 21.4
